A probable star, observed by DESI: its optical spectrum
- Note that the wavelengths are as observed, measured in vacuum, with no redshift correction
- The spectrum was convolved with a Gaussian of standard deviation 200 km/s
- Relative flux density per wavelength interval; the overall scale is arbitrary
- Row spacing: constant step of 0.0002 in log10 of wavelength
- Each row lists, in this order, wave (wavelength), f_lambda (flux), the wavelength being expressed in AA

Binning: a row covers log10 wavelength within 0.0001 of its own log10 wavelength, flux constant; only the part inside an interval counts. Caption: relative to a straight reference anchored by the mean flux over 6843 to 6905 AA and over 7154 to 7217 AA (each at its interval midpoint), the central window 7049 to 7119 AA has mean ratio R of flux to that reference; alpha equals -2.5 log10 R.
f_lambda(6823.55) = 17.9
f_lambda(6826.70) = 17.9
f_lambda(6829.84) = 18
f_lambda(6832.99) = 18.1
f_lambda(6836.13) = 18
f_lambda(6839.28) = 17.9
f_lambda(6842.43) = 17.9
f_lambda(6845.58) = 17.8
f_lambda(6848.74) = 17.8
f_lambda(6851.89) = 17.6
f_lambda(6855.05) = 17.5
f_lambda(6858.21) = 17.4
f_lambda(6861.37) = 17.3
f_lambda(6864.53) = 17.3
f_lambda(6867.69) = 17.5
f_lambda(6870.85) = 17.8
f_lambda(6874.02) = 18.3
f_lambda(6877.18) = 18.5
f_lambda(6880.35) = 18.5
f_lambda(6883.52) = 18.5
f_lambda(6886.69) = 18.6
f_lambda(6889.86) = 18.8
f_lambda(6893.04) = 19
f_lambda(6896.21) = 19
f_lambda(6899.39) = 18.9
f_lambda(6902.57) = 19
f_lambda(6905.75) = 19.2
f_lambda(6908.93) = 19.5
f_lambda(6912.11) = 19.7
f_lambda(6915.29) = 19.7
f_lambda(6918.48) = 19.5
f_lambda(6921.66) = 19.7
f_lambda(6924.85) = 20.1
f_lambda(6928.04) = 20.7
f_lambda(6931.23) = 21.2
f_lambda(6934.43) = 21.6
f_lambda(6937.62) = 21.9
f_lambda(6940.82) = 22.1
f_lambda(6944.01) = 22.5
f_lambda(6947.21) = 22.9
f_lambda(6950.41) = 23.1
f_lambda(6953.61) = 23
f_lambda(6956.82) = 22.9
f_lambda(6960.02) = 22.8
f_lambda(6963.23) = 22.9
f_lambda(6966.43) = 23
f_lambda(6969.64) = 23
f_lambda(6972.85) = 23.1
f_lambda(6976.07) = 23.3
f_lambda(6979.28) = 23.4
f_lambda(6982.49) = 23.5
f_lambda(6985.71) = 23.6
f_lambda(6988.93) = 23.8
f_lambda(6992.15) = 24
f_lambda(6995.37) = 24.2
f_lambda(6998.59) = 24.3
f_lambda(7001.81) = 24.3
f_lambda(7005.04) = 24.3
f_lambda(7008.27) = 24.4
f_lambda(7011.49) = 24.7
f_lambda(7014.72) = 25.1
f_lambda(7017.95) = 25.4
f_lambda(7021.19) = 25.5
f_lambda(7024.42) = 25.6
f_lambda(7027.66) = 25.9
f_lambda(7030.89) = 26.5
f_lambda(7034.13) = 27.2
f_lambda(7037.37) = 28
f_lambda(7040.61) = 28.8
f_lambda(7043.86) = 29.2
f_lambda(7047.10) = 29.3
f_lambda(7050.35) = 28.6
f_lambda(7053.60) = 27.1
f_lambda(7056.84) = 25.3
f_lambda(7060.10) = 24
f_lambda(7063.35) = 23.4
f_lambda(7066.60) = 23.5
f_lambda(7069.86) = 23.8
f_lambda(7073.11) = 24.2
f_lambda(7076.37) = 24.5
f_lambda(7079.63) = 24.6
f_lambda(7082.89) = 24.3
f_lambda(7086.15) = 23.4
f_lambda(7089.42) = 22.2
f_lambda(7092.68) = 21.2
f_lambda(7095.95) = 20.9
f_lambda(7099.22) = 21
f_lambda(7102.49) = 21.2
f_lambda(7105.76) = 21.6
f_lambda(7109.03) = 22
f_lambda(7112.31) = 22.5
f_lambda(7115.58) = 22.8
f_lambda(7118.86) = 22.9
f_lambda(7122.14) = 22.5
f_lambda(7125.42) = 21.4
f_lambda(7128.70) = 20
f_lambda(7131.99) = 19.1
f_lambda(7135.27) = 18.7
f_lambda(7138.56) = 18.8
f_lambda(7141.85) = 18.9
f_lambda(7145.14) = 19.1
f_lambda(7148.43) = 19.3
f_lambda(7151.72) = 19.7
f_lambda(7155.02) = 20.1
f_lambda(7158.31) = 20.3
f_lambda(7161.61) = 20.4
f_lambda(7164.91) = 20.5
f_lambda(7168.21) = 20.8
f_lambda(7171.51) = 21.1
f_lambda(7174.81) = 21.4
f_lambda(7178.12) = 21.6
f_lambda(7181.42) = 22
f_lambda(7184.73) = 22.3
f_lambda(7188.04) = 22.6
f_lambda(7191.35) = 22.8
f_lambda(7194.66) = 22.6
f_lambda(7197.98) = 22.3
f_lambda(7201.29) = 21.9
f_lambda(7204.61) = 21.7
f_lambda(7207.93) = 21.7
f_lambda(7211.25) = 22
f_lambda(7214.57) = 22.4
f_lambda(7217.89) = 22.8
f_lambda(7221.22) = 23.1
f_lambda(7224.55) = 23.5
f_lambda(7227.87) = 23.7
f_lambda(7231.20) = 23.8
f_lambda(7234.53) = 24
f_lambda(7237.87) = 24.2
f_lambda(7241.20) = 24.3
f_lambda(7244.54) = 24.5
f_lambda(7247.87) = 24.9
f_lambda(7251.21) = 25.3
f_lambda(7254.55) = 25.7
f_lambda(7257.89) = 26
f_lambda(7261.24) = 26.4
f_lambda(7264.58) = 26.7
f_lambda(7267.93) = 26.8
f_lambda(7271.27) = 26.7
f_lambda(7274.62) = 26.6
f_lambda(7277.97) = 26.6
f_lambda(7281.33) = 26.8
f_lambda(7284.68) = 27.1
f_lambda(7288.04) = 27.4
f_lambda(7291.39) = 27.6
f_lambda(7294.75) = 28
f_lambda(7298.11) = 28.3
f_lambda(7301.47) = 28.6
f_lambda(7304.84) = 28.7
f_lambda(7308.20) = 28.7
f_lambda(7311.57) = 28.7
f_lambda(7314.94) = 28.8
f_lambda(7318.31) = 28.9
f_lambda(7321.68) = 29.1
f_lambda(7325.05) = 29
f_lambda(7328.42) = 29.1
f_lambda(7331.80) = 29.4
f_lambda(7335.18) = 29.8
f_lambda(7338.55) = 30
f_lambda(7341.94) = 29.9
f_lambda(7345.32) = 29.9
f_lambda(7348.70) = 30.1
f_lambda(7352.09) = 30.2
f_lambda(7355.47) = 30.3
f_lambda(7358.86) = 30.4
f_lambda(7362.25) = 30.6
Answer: -0.14 mag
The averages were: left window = 18.2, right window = 21.6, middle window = 23.4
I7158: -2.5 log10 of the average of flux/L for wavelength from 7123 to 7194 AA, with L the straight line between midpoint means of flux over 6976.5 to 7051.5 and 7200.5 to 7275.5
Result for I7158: 0.20 mag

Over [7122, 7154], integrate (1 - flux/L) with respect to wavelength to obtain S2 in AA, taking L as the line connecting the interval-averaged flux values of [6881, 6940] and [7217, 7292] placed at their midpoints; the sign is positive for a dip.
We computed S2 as 5.2 AA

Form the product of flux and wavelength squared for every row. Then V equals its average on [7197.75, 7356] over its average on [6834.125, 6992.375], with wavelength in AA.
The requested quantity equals 1.4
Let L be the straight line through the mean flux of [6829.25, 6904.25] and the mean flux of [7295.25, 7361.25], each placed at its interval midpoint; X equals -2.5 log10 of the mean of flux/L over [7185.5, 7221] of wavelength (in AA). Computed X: 0.18 mag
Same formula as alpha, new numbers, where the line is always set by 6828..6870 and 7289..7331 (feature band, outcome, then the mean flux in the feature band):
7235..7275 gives 0.07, 25.6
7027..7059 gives -0.23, 27.6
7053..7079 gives -0.07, 24.4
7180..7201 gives 0.15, 22.4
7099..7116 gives 0.09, 21.9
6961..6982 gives -0.13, 23.1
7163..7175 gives 0.21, 20.9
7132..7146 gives 0.29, 18.9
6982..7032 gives -0.15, 24.7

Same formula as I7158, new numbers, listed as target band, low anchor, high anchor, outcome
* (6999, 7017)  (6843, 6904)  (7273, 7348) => -0.15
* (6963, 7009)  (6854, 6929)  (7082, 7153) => -0.20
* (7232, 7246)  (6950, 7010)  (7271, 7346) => 0.13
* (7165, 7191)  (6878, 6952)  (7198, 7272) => 0.08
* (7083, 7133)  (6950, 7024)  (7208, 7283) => 0.12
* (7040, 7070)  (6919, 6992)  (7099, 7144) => -0.22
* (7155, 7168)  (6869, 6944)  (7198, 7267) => 0.13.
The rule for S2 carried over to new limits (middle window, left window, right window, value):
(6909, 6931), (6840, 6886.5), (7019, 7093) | 0.2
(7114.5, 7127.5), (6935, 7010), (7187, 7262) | 0.6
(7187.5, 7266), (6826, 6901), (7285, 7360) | 9.1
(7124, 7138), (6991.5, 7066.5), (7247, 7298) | 3.5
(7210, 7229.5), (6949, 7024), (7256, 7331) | 2.8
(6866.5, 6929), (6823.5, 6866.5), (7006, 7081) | 2.7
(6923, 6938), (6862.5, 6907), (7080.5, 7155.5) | -1.6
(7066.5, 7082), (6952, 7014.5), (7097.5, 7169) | -1.7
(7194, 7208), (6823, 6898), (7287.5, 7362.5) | 2.2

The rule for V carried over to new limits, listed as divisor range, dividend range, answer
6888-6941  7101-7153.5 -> 1.10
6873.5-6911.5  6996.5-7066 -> 1.43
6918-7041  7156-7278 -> 1.06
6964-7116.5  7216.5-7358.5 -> 1.20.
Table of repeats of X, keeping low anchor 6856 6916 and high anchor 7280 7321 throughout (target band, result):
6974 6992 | -0.14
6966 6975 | -0.13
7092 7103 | 0.12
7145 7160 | 0.24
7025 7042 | -0.23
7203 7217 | 0.18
